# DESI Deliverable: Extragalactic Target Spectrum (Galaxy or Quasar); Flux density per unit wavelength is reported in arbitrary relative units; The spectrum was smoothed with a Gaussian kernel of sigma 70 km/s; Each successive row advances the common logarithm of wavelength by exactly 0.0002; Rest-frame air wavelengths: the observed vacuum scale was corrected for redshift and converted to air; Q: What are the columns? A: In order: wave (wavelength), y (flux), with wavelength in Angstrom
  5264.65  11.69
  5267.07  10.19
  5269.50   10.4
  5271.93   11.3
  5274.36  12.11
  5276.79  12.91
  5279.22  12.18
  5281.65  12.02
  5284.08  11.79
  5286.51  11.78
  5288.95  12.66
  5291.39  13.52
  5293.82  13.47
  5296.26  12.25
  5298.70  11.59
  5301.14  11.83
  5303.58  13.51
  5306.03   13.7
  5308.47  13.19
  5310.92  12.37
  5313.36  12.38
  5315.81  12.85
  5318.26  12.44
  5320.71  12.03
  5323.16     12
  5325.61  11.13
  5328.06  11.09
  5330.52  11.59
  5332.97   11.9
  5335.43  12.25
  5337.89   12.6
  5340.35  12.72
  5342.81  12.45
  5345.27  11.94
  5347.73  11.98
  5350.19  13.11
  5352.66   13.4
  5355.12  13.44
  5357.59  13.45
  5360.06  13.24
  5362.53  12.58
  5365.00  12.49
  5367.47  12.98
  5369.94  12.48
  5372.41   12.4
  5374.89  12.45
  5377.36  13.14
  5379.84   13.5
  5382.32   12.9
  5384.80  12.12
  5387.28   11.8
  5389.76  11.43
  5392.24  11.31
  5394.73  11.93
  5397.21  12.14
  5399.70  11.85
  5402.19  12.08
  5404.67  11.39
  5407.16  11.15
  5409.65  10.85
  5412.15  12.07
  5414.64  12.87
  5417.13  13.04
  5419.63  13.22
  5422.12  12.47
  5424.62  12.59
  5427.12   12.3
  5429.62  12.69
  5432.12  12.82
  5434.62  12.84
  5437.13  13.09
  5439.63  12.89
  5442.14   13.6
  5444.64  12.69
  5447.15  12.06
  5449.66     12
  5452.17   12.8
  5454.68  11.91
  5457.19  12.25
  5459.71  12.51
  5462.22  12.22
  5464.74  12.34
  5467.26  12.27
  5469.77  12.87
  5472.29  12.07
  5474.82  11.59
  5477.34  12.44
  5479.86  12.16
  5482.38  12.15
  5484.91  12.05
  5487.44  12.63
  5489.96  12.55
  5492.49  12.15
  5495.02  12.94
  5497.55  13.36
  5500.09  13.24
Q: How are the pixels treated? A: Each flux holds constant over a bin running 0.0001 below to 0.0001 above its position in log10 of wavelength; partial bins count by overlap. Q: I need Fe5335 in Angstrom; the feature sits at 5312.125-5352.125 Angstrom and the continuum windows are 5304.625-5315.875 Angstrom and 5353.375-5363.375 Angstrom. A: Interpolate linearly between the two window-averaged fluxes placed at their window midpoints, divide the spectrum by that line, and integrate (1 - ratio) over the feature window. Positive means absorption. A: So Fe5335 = 2.7 Angstrom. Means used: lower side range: 12.9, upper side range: 13.2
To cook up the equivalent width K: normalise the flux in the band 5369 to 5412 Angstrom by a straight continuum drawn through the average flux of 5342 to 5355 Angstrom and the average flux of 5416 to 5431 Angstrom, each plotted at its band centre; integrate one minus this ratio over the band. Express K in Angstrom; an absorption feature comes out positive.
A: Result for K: 2.2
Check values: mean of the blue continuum 12.7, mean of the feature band 12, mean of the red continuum 12.7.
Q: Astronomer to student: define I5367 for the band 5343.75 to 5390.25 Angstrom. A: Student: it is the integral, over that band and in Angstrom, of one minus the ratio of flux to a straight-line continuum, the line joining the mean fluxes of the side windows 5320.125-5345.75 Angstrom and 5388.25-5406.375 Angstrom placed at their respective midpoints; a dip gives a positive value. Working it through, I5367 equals -3.4 Angstrom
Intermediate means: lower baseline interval 12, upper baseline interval 11.7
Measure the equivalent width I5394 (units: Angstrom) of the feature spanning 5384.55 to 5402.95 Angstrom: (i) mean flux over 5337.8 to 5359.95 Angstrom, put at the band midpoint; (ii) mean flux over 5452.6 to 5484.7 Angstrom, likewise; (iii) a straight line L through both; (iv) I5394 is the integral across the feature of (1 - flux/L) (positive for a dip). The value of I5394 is 1.2 Angstrom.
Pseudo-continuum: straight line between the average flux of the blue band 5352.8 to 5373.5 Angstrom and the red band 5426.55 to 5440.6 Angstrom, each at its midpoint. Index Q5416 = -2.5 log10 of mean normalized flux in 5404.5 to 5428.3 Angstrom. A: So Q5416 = 0.05 mag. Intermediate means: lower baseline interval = 12.9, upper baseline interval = 12.8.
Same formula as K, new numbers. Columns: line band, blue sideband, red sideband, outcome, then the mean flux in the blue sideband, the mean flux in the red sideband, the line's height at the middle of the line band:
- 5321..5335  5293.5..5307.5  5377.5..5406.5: 1.0 Angstrom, 12.7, 12.1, 12.5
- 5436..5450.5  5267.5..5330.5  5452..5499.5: -0.5 Angstrom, 12.2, 12.4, 12.4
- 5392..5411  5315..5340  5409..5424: 1.2 Angstrom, 12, 12.5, 12.4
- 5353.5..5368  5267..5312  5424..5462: -0.7 Angstrom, 12.3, 12.6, 12.4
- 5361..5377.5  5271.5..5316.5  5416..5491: -0.2 Angstrom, 12.5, 12.5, 12.5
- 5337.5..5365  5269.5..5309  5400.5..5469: -0.9 Angstrom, 12.4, 12.4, 12.4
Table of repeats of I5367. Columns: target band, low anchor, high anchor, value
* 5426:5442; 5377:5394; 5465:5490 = -0.75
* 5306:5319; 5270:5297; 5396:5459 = -0.45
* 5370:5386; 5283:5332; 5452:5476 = -0.55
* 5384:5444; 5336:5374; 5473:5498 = 1.37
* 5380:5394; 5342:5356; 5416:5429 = 0.75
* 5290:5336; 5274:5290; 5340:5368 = 0.33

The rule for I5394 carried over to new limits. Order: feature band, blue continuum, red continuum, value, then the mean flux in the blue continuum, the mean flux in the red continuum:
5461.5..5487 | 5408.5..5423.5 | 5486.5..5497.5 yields 0.77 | 12.4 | 12.7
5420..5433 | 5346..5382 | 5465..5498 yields 0.01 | 12.9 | 12.4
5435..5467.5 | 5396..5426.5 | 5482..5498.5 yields -0.46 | 12.1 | 12.6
